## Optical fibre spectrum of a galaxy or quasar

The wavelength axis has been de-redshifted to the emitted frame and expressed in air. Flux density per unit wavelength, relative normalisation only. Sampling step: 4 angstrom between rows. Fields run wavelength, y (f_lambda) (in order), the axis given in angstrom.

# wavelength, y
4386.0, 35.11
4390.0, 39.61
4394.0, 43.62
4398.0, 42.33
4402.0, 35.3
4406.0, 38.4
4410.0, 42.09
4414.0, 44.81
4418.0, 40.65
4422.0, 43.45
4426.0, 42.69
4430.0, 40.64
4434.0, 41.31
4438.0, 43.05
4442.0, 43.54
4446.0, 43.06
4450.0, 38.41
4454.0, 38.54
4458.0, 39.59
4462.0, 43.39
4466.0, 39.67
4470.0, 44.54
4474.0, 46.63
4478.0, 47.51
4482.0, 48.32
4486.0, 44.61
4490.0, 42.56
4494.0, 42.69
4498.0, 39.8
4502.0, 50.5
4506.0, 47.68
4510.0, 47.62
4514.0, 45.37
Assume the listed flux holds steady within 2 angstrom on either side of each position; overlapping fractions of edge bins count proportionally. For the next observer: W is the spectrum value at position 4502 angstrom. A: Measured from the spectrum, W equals 50.5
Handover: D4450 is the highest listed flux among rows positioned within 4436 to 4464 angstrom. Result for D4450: 43.54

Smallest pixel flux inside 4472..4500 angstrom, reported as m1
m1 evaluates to 39.8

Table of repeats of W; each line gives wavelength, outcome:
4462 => 43.39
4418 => 40.65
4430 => 40.64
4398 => 42.33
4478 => 47.51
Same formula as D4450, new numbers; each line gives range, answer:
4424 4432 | 42.69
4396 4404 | 42.33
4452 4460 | 39.59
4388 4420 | 44.81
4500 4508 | 50.5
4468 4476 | 46.63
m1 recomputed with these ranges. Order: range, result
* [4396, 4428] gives 35.3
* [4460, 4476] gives 39.67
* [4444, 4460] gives 38.41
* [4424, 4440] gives 40.64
